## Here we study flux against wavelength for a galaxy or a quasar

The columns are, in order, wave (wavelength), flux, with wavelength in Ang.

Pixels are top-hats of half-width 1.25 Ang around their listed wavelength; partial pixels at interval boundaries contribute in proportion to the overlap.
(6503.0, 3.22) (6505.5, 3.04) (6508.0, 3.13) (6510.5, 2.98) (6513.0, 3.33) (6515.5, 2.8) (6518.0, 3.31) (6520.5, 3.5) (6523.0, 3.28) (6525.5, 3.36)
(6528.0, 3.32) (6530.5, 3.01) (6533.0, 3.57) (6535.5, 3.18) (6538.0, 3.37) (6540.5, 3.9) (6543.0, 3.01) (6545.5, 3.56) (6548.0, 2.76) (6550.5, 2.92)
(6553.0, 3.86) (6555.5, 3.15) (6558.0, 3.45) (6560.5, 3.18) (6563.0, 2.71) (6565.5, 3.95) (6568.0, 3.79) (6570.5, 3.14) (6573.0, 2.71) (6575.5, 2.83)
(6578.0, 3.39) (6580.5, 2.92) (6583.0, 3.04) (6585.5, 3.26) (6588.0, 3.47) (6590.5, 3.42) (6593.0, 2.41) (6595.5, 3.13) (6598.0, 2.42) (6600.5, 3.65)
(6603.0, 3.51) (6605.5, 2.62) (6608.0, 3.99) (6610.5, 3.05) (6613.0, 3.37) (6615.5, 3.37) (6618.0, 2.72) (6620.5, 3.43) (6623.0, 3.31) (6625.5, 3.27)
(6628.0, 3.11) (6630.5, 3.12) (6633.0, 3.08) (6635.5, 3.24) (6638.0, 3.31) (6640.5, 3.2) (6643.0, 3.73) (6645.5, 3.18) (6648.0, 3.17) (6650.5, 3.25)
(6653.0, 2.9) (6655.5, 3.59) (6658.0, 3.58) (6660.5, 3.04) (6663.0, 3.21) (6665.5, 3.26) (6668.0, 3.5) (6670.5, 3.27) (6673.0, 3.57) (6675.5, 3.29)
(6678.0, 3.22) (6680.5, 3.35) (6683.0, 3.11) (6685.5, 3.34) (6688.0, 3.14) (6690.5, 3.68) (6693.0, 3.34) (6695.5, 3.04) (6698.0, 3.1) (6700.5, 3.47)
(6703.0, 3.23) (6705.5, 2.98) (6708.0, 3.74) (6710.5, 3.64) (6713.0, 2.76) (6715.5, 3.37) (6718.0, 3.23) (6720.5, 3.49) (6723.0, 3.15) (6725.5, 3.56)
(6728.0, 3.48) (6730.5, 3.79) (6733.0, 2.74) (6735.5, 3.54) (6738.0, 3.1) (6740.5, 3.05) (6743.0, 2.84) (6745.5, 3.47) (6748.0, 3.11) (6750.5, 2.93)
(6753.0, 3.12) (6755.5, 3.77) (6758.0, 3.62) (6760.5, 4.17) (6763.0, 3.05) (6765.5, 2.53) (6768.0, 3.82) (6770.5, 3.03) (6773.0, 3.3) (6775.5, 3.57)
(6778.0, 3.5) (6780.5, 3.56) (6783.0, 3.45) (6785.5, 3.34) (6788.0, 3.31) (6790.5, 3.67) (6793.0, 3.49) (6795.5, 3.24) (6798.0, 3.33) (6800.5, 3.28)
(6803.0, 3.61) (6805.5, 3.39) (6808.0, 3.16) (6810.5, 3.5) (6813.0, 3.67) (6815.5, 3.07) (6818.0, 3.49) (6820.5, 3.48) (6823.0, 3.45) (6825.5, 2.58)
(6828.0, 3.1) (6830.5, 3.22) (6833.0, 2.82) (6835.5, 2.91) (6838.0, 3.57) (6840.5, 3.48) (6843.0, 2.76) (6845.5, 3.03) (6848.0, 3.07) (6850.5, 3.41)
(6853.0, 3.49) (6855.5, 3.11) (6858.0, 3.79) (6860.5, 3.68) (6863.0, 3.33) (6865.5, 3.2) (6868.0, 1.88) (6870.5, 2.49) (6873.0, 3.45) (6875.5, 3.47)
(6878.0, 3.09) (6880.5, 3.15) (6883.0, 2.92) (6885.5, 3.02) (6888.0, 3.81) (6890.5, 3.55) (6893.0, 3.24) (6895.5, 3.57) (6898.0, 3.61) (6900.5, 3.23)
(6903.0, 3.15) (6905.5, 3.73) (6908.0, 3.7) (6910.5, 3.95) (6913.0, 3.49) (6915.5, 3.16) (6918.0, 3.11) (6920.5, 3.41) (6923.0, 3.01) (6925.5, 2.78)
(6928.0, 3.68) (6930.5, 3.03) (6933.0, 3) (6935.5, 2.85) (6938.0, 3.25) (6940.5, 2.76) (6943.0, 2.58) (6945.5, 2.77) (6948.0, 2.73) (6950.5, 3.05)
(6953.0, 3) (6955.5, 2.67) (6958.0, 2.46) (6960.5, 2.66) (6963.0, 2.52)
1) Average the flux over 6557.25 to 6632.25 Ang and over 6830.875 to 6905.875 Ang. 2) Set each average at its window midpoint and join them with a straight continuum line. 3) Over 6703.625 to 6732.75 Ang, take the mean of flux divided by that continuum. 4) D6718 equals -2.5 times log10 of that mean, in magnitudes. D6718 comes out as -0.05 mag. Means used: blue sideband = 3.19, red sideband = 3.23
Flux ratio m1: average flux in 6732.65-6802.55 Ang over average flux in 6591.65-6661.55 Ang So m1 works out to 1.04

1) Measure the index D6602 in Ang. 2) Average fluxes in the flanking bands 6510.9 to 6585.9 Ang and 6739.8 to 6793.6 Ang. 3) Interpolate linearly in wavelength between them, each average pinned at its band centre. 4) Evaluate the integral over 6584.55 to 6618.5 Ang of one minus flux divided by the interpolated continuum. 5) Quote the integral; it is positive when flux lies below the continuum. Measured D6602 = 1.0 Ang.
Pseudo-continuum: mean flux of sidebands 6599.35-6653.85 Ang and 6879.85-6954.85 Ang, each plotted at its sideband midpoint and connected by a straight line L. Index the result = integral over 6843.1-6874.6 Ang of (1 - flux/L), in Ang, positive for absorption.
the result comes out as 0.6 Ang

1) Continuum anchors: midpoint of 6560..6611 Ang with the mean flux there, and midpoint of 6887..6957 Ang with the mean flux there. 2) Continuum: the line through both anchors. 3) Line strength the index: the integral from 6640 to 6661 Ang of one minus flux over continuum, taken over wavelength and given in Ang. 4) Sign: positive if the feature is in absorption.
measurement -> -0.8 Ang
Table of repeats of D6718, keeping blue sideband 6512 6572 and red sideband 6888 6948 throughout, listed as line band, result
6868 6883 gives 0.08 mag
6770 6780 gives -0.04 mag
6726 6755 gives 0.02 mag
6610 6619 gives 0.05 mag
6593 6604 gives 0.07 mag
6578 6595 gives 0.06 mag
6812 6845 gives 0.02 mag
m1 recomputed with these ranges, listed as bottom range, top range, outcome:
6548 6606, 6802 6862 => 1.04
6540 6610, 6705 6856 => 1.03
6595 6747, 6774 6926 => 1.01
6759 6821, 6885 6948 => 0.96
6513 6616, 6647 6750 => 1.01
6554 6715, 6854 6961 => 0.97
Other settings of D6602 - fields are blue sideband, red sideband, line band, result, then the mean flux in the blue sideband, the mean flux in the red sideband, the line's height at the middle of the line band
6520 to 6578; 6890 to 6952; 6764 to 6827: -2.25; 3.28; 3.21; 3.23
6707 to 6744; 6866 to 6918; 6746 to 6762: -0.74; 3.3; 3.28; 3.3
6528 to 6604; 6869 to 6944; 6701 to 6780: -2.08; 3.22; 3.24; 3.23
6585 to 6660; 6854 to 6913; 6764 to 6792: -0.77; 3.23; 3.31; 3.28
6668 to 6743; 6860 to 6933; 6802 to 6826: -0.61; 3.3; 3.26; 3.28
